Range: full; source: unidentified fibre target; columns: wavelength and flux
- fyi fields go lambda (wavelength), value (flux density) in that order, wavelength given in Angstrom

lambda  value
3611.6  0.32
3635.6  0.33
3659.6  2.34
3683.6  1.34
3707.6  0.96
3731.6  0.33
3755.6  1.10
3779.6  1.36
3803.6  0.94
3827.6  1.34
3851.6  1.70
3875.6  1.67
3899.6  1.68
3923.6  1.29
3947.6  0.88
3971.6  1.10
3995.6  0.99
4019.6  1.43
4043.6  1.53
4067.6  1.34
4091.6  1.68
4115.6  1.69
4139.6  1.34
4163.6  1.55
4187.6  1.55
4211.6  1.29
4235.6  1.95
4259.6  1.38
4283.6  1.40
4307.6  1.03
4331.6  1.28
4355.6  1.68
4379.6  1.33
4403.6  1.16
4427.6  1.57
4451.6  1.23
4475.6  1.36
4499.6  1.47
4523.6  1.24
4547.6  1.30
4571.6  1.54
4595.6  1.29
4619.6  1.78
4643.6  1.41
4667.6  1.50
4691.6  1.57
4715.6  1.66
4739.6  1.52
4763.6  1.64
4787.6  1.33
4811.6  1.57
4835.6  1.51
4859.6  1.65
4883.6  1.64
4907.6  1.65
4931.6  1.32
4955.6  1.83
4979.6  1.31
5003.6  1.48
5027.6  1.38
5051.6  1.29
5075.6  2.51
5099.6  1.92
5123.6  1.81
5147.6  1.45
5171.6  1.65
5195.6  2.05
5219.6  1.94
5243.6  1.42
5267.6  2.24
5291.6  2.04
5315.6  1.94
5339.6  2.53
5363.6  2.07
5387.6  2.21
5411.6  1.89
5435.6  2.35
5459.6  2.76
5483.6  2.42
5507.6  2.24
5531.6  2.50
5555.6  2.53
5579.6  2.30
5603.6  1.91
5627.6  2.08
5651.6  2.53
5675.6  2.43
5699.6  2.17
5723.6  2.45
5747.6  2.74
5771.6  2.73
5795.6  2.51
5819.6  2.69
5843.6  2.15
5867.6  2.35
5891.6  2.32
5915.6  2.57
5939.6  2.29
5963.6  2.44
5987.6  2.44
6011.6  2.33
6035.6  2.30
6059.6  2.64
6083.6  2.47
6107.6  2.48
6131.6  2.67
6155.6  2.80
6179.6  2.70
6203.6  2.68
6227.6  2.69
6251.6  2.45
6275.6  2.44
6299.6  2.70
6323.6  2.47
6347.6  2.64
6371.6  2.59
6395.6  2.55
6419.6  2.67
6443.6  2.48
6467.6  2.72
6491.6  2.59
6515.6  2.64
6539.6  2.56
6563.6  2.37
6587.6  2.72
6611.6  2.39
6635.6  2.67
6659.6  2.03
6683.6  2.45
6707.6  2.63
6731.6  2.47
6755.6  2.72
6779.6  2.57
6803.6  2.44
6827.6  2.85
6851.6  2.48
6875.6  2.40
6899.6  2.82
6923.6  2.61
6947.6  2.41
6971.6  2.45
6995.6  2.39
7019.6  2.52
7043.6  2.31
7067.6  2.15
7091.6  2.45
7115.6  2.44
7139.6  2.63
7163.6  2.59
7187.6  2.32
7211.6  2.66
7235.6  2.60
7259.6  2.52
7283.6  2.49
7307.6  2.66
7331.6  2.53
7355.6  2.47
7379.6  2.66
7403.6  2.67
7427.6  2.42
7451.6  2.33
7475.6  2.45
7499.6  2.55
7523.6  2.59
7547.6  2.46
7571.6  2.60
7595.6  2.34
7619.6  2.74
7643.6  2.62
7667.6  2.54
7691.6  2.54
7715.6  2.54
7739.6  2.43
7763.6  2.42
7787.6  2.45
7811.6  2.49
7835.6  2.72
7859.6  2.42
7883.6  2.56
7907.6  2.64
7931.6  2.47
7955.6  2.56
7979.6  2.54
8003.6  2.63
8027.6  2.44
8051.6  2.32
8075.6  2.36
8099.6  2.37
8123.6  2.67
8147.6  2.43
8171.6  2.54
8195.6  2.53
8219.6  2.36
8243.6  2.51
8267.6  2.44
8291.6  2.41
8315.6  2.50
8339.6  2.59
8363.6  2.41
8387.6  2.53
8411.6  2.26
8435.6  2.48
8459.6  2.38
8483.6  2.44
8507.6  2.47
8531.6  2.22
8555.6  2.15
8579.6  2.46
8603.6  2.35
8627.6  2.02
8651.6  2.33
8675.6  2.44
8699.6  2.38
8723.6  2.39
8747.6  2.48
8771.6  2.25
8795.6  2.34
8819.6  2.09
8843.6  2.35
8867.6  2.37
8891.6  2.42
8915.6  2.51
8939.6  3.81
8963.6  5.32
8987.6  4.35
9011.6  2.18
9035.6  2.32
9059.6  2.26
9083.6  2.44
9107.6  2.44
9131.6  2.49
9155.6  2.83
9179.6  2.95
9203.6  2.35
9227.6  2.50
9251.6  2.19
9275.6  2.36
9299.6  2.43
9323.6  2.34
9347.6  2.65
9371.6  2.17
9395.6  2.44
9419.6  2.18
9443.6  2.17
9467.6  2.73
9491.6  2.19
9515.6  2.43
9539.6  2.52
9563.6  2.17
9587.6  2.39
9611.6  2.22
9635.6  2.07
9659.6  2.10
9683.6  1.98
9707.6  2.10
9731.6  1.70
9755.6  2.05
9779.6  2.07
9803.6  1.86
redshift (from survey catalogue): 0.36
